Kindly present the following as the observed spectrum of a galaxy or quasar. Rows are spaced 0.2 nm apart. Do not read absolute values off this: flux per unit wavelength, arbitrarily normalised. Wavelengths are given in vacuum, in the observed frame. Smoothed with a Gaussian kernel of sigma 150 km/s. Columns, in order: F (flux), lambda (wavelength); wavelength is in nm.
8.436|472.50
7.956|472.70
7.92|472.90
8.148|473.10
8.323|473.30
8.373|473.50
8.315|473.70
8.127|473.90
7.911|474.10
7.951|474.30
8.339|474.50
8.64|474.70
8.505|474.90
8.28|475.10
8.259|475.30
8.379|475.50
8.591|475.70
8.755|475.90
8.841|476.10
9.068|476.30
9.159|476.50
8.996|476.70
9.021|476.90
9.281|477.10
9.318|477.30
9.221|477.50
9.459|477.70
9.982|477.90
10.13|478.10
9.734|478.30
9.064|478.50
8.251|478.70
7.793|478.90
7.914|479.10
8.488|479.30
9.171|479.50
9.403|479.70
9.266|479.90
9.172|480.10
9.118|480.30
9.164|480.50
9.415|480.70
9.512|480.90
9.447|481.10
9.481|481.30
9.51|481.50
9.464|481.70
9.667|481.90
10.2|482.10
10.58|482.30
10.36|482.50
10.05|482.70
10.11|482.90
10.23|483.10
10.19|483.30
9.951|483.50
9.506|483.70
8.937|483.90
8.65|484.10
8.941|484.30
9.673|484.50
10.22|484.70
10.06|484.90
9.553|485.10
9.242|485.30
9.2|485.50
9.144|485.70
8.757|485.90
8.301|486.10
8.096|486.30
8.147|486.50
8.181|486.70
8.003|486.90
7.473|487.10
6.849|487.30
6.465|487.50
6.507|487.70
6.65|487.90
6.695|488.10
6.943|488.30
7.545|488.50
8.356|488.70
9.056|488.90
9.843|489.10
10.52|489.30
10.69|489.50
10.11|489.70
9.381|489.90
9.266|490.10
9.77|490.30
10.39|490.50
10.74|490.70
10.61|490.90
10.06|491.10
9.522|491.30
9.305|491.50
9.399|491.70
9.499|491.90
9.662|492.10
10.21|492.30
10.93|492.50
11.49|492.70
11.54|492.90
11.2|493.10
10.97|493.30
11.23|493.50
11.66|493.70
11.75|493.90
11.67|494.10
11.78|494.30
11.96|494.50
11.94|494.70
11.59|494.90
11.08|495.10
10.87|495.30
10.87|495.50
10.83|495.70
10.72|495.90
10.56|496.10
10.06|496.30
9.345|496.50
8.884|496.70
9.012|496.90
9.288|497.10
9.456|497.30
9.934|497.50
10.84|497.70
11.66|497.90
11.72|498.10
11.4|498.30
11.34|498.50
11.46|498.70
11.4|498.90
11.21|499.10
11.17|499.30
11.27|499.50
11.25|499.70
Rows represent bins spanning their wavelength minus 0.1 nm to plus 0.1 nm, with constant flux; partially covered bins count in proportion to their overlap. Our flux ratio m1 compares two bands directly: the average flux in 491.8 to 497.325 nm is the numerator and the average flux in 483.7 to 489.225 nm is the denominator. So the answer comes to 1.28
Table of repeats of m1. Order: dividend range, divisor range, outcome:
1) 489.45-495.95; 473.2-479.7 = 1.22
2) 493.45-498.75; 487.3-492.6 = 1.19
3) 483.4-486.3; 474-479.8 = 1.05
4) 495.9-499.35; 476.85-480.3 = 1.16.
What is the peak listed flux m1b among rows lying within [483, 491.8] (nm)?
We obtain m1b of 10.74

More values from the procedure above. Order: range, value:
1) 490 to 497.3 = 11.96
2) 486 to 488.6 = 8.301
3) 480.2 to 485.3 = 10.58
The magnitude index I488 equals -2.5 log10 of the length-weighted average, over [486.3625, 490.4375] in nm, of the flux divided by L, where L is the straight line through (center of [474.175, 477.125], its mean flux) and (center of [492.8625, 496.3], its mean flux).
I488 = 0.24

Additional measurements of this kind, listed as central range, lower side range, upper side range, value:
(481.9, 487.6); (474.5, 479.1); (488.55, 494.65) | 0.07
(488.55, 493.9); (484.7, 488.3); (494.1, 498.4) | -0.09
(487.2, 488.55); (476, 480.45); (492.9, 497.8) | 0.42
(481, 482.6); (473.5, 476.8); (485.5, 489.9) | -0.18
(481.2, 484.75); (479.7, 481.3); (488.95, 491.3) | -0.03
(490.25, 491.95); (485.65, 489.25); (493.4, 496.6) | -0.06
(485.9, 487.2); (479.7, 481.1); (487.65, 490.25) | 0.09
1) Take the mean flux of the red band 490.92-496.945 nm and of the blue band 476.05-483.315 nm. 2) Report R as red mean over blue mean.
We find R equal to 1.14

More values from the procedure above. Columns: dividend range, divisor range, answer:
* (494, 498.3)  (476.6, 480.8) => 1.17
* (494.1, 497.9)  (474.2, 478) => 1.19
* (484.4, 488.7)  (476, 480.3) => 0.90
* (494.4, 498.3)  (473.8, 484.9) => 1.15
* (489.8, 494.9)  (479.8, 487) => 1.14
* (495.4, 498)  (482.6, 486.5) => 1.08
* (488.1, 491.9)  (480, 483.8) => 0.97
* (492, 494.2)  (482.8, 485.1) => 1.15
